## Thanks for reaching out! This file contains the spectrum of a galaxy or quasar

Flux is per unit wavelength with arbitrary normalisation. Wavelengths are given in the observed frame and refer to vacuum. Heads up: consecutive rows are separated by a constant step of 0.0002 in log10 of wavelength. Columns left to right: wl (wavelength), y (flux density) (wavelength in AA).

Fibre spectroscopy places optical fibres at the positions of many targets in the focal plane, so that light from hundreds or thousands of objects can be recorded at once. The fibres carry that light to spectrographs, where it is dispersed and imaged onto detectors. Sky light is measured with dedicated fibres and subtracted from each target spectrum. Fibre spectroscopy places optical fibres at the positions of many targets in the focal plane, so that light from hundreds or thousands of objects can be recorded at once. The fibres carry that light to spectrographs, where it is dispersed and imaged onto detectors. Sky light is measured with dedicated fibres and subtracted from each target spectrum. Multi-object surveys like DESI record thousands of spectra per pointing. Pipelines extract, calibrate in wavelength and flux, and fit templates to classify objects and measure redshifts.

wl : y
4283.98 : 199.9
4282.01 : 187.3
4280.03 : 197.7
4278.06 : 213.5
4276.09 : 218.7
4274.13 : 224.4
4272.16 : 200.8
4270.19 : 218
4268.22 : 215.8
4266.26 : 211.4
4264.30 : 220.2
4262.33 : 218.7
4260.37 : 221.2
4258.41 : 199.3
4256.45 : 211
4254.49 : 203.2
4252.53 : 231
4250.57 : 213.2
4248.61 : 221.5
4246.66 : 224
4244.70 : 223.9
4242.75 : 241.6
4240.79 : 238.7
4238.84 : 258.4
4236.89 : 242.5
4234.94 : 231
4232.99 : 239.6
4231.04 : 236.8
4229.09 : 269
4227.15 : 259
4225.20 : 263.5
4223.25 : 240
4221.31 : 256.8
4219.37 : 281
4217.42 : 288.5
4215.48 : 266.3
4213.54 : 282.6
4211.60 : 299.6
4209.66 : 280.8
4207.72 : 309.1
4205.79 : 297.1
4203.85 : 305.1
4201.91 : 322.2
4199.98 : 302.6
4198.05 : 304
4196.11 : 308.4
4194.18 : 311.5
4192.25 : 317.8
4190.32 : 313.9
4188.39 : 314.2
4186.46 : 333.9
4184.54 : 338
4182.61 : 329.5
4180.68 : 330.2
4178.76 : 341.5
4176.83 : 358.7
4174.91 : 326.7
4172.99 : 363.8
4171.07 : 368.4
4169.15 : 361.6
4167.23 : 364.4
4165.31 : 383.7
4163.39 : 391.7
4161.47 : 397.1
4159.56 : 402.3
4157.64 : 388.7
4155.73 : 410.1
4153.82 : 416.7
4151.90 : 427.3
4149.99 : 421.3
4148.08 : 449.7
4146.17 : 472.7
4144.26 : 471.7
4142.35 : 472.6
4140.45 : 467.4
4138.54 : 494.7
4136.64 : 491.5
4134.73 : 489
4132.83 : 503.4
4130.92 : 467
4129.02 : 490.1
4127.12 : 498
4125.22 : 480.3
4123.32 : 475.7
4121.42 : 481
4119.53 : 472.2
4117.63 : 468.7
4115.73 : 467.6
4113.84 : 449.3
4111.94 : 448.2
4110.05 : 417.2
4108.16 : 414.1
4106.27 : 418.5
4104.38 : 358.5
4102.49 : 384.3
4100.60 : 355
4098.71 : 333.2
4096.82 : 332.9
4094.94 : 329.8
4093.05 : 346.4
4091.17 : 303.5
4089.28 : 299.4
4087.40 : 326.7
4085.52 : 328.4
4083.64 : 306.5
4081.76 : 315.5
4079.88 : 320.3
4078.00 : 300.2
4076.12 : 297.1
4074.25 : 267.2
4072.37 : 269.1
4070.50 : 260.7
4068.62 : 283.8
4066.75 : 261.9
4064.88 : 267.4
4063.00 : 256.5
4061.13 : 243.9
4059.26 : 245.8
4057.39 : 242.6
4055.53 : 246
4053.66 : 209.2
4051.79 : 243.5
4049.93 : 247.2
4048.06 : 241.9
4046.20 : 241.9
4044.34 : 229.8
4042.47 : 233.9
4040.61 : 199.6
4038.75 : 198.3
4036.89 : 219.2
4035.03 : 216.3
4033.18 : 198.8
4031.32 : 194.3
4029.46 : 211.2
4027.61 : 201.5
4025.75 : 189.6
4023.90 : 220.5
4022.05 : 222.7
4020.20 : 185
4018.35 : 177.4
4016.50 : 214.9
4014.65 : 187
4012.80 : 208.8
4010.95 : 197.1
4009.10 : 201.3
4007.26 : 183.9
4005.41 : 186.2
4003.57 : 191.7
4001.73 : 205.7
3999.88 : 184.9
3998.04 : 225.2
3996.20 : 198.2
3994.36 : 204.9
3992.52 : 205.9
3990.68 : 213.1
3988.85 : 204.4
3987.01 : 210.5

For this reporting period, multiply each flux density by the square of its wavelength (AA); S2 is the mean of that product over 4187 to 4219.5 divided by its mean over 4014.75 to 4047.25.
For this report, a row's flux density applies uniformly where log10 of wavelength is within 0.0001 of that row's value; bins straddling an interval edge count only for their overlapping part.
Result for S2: 1.57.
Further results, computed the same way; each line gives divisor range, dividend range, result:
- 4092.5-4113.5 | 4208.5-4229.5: 0.76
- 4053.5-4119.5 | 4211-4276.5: 0.78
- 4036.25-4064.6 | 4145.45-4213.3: 1.60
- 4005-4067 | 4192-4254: 1.33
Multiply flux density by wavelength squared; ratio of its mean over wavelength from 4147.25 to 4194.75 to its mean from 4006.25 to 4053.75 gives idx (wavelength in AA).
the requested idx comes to 1.86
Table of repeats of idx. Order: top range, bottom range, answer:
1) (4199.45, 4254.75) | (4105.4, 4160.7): 0.60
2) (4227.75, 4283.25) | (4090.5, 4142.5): 0.55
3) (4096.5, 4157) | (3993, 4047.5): 2.29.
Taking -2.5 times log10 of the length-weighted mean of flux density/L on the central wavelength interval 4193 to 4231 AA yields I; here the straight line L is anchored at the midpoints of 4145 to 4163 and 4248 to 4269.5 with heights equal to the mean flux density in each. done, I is 0.08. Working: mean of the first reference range 420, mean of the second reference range 215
